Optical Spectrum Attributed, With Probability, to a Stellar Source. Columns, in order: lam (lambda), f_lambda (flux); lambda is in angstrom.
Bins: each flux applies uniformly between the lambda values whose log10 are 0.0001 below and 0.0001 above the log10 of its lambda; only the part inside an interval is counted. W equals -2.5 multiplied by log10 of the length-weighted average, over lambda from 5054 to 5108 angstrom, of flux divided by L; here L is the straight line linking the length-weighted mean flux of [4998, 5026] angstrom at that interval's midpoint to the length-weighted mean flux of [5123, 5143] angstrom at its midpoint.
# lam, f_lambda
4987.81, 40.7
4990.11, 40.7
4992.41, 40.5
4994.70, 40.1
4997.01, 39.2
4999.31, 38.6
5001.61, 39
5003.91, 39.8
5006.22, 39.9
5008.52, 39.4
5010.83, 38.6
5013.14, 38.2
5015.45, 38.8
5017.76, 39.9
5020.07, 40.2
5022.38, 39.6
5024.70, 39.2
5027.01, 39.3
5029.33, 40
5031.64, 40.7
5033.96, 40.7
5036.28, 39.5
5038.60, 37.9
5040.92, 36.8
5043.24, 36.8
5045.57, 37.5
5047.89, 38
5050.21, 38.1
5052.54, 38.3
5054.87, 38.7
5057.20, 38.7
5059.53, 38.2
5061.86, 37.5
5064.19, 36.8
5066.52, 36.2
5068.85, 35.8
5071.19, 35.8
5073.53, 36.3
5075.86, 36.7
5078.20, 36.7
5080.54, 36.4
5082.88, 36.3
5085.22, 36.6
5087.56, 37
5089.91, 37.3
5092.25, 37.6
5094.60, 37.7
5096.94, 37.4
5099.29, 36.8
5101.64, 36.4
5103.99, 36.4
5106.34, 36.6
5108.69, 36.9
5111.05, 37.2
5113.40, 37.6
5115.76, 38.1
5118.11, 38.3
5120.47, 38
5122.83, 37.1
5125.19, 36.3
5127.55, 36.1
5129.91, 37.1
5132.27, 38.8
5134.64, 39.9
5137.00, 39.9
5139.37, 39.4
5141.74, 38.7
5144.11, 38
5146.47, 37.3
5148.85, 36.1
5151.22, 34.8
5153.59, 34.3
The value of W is 0.05 mag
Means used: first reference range 39.3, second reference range 38.2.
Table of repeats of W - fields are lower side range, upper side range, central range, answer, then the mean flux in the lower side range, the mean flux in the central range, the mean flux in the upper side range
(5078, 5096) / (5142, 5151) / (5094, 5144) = -0.019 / 37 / 37.7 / 37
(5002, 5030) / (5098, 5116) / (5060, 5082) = 0.040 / 39.4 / 36.5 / 36.9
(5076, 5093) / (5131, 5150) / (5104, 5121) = 0.006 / 36.8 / 37.4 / 38.5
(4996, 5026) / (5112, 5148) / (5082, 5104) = 0.041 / 39.3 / 37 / 38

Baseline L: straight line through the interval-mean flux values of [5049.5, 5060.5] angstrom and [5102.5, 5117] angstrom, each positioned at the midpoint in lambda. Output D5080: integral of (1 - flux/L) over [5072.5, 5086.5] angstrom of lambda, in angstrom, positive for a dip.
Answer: 0.49 angstrom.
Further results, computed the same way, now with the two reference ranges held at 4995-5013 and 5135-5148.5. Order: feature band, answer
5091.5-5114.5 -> 1.0 angstrom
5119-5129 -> 0.4 angstrom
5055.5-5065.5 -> 0.3 angstrom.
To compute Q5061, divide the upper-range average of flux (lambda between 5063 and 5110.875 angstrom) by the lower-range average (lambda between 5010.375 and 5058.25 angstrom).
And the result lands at 0.95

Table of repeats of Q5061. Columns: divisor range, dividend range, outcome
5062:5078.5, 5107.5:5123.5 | 1.03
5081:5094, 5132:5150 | 1.04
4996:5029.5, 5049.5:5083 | 0.94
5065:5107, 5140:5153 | 1.01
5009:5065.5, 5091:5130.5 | 0.96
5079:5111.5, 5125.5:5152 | 1.03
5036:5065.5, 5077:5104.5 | 0.97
